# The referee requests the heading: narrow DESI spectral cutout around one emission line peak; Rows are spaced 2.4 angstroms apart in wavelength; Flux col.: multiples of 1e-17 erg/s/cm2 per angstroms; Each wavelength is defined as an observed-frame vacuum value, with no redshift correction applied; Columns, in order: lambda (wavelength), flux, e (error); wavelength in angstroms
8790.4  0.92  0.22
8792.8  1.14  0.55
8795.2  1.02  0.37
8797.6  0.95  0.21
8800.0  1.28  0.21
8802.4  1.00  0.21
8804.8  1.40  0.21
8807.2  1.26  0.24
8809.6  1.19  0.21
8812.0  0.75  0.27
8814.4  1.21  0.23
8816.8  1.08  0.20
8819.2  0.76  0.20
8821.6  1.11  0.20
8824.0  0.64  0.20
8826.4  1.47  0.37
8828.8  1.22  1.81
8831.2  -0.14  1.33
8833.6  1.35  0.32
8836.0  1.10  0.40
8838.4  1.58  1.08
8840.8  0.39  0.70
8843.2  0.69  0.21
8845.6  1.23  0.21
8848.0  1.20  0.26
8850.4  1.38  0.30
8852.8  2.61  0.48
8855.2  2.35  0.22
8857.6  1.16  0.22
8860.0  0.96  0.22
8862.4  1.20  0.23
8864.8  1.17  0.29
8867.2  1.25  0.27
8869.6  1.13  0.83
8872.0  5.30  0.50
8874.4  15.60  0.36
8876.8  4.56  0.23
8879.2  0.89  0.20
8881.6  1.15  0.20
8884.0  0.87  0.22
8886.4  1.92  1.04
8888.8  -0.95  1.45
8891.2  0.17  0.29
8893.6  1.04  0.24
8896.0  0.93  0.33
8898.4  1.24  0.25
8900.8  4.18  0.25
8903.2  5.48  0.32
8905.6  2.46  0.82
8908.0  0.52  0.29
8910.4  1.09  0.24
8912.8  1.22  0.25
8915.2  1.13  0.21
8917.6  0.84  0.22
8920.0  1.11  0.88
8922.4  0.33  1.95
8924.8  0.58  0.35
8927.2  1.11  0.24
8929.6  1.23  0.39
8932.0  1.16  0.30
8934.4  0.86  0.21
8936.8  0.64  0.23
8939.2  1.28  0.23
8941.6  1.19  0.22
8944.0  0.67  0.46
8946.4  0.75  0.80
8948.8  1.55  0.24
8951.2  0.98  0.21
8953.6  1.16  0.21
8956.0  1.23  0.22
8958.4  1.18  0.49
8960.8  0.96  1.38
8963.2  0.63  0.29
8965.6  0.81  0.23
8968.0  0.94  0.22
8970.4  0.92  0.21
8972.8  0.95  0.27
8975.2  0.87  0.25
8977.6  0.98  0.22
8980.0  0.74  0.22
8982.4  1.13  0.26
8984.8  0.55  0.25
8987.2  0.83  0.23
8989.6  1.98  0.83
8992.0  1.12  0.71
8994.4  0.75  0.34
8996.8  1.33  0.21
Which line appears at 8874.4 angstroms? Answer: H-alpha 6563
